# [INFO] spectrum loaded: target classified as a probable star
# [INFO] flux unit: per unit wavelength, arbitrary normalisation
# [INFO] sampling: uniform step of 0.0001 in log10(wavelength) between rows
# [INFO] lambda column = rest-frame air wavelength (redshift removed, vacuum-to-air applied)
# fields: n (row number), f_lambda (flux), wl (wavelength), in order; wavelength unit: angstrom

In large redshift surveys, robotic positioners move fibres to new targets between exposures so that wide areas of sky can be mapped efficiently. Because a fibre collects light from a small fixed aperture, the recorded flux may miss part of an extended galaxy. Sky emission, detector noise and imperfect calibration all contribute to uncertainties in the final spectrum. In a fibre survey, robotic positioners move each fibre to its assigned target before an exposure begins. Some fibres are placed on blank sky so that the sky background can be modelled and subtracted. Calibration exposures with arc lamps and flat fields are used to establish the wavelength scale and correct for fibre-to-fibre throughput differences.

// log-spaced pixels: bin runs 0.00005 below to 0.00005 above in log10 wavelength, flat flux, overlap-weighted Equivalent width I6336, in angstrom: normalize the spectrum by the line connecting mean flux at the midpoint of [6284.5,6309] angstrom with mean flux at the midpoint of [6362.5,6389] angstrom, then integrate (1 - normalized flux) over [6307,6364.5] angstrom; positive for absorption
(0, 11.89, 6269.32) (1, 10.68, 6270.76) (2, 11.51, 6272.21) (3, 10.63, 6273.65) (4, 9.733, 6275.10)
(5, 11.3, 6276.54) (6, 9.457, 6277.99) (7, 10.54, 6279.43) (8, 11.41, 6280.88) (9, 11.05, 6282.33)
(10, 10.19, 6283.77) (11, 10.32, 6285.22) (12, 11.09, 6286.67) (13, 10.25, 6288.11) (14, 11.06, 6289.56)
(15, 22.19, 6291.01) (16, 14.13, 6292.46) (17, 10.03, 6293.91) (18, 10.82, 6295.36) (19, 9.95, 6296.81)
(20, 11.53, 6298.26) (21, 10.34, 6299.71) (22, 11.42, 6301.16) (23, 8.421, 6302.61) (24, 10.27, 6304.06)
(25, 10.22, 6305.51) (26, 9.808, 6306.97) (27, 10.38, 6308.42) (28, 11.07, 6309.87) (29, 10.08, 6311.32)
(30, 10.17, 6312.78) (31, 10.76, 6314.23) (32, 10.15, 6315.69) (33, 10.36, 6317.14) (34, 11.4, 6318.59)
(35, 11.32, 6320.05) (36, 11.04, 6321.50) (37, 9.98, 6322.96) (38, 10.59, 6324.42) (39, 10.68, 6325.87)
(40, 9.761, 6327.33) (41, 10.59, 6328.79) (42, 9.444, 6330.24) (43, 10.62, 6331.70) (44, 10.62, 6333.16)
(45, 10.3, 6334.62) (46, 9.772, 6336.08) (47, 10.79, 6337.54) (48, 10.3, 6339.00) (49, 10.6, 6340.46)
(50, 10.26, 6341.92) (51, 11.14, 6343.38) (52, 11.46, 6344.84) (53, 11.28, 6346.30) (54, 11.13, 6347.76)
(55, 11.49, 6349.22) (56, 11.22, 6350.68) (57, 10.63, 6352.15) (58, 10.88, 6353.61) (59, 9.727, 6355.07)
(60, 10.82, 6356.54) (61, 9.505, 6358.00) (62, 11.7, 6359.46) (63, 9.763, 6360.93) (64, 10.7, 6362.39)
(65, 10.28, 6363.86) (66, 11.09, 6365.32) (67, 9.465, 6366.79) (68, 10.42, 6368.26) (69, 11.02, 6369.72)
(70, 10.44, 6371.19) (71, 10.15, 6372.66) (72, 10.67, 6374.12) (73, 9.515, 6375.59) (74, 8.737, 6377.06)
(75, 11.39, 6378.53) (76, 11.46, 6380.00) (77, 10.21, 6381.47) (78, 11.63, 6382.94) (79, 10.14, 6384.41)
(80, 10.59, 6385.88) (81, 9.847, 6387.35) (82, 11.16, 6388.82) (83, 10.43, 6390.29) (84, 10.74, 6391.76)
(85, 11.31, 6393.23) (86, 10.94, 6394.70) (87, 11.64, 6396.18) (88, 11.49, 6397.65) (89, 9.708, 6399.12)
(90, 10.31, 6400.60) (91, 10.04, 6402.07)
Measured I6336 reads 1.61 angstrom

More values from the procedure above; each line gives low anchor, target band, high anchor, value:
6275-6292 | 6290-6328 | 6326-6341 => -0.2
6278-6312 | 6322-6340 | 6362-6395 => 0.9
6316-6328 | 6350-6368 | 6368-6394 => 0.2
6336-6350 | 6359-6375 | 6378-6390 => 0.5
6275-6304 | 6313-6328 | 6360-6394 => 0.6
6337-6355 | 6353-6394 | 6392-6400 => 1.7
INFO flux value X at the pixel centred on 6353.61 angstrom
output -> 10.88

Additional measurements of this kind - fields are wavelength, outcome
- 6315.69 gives 10.15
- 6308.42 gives 10.38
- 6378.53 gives 11.39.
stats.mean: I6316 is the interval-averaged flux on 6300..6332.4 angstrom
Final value 10.4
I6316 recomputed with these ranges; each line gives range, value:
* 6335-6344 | 10.5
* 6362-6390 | 10.5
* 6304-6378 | 10.5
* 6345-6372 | 10.7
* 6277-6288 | 10.6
